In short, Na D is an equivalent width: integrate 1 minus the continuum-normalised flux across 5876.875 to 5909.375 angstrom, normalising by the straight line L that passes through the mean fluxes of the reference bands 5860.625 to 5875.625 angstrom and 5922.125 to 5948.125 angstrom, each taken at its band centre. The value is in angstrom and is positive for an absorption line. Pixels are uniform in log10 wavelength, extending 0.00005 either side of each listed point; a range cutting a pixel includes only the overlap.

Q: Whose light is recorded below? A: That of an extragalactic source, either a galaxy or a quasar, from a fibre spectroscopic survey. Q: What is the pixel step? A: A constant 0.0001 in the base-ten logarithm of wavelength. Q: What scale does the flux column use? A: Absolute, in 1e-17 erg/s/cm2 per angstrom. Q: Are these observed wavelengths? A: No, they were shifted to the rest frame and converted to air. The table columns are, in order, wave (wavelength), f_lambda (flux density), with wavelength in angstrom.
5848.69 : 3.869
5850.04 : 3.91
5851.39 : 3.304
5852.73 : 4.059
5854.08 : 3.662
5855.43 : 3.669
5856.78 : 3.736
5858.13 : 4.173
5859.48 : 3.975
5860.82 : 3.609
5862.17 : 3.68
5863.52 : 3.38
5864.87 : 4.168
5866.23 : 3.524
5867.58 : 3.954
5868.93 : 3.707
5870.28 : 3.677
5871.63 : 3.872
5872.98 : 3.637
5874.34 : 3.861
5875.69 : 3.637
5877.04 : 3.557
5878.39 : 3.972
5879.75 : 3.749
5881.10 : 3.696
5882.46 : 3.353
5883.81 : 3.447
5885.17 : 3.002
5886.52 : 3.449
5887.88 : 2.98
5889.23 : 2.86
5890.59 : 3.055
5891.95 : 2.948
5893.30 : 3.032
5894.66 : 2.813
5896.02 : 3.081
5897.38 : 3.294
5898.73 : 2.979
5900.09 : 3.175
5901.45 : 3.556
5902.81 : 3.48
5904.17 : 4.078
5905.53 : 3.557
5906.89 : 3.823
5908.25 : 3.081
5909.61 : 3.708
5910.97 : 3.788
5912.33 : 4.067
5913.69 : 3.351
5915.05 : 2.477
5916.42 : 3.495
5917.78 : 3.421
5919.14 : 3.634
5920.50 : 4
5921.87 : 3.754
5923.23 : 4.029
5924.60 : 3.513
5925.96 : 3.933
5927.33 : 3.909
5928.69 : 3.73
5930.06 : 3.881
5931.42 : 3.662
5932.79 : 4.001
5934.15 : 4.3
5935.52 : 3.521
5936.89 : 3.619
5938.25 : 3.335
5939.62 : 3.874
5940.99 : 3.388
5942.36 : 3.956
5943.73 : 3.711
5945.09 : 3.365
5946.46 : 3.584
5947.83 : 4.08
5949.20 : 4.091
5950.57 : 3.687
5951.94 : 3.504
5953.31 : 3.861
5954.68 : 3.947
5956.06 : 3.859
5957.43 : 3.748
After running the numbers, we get 3.5 angstrom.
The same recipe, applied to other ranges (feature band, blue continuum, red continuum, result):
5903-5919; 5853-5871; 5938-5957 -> 0.9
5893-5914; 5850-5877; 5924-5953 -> 1.7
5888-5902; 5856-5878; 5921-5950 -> 2.6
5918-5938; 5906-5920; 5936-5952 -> -1.2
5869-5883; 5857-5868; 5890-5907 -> -0.4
